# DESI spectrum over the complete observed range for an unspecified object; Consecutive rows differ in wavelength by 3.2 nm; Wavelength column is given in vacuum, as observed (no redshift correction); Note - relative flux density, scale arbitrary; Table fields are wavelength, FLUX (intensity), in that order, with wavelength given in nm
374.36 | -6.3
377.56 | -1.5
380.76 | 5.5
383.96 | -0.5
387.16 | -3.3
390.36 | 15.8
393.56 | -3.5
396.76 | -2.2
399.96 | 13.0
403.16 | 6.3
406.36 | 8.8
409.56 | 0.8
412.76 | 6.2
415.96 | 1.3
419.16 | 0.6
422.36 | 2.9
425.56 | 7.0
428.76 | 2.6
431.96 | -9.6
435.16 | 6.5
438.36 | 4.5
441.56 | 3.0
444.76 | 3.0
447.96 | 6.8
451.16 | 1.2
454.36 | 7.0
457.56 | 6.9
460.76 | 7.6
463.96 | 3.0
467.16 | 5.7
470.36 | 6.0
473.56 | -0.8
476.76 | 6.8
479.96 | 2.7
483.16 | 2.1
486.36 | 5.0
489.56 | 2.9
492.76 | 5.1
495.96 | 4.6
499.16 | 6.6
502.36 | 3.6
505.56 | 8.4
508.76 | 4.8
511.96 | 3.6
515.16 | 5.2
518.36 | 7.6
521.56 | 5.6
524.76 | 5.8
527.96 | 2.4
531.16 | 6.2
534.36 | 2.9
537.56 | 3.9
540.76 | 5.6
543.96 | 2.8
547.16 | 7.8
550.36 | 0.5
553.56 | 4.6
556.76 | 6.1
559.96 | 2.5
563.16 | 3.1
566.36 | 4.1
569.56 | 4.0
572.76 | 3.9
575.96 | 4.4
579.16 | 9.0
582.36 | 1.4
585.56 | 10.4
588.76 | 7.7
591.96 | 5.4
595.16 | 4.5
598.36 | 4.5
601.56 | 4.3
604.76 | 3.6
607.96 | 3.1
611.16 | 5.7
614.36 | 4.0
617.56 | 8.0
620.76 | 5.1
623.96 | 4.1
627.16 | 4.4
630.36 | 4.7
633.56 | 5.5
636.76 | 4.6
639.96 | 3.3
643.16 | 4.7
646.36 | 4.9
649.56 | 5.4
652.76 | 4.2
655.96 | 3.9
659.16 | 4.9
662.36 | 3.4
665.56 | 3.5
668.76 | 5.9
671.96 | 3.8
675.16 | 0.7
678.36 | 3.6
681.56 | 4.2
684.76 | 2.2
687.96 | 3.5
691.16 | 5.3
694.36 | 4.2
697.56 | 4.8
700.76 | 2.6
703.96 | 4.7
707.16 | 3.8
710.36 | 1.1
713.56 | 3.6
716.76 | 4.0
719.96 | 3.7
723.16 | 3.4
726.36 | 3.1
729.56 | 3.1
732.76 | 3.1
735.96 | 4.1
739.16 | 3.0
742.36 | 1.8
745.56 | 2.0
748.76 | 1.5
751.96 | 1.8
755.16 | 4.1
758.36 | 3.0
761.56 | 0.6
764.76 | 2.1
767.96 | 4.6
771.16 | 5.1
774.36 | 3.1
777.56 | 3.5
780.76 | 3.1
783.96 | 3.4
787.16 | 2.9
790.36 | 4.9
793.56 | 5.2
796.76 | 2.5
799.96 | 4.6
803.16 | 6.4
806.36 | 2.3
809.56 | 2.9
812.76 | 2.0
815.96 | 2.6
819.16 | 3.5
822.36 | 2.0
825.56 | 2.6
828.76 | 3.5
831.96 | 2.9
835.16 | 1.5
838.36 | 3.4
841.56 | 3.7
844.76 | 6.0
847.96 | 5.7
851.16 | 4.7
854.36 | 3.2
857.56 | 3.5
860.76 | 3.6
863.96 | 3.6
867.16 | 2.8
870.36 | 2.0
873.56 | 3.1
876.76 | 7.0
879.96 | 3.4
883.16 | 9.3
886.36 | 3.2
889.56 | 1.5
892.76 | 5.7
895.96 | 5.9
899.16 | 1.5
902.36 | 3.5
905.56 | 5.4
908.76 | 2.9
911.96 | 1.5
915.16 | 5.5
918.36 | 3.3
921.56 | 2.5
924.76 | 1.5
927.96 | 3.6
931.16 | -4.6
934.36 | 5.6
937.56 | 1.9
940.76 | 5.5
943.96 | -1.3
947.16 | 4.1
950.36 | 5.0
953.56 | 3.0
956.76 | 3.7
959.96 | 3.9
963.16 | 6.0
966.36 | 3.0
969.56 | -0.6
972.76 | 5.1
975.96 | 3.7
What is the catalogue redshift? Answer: 0.39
